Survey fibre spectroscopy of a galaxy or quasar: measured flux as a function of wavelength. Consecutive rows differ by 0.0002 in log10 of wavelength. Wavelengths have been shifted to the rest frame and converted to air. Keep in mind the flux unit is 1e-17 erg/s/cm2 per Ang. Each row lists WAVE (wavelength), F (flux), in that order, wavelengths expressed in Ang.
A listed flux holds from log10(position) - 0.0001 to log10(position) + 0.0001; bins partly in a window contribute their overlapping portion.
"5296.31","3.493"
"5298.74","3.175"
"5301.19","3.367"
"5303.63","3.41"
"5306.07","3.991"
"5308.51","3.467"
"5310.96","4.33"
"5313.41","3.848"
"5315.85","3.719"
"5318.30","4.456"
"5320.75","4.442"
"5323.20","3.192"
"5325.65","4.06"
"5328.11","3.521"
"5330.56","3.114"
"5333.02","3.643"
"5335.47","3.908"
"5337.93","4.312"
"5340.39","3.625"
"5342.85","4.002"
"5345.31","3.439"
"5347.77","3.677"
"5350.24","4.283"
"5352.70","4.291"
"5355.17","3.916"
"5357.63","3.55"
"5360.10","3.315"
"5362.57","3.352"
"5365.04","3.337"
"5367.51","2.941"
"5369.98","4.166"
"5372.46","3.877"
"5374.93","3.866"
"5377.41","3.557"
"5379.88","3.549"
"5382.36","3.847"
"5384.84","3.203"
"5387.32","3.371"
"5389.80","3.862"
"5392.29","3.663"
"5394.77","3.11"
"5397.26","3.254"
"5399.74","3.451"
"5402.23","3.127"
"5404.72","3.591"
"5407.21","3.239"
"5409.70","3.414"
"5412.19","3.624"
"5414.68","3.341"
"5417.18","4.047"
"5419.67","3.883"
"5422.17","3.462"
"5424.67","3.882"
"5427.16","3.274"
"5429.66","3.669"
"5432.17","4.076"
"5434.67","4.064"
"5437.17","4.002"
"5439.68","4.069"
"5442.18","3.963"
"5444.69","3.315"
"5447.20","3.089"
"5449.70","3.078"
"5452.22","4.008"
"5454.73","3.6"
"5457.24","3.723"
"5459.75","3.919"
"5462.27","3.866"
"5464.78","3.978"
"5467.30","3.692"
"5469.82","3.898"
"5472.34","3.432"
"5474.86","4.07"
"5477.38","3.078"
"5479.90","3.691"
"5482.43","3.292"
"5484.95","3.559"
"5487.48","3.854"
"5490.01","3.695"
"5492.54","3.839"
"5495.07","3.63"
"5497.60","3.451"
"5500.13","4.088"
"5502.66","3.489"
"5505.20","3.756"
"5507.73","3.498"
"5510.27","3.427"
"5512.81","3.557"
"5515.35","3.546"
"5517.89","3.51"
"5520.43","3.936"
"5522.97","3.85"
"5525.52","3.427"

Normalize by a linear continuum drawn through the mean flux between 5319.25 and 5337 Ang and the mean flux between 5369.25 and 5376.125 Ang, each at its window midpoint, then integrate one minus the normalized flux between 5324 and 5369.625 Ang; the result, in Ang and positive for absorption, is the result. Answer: 1.5 Ang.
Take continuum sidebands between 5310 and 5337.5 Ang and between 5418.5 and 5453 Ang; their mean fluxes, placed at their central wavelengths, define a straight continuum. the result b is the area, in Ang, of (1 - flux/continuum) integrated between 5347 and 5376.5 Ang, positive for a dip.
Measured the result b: 0.7 Ang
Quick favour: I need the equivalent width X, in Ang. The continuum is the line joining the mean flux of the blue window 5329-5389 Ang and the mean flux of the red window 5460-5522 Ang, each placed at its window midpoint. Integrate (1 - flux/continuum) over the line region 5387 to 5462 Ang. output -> 1.2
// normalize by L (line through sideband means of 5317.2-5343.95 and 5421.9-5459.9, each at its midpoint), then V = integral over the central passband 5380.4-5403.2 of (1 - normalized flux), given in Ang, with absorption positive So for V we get 2.0 Ang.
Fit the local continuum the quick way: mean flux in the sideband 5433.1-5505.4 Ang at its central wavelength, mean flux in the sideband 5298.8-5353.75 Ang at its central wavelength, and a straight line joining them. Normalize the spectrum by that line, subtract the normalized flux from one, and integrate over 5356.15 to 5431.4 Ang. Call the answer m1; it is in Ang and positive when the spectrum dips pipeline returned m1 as 4.46 Ang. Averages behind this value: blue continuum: 3.81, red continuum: 3.7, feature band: 3.53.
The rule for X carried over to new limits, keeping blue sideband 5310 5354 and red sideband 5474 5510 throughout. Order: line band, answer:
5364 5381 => 0.9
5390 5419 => 2.3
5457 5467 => -0.5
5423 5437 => -0.3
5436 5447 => -0.2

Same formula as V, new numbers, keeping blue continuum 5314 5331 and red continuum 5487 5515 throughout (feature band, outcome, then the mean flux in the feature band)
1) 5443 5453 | 0.9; 3.37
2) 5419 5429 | 0.3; 3.61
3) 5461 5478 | -0.3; 3.74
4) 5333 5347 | -0.1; 3.83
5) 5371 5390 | 0.7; 3.64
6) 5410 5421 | 0.1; 3.7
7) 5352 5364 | 0.4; 3.65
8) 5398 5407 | 0.9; 3.37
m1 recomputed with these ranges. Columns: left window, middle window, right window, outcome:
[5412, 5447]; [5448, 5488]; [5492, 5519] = 0.2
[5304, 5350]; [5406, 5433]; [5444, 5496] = 0.6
